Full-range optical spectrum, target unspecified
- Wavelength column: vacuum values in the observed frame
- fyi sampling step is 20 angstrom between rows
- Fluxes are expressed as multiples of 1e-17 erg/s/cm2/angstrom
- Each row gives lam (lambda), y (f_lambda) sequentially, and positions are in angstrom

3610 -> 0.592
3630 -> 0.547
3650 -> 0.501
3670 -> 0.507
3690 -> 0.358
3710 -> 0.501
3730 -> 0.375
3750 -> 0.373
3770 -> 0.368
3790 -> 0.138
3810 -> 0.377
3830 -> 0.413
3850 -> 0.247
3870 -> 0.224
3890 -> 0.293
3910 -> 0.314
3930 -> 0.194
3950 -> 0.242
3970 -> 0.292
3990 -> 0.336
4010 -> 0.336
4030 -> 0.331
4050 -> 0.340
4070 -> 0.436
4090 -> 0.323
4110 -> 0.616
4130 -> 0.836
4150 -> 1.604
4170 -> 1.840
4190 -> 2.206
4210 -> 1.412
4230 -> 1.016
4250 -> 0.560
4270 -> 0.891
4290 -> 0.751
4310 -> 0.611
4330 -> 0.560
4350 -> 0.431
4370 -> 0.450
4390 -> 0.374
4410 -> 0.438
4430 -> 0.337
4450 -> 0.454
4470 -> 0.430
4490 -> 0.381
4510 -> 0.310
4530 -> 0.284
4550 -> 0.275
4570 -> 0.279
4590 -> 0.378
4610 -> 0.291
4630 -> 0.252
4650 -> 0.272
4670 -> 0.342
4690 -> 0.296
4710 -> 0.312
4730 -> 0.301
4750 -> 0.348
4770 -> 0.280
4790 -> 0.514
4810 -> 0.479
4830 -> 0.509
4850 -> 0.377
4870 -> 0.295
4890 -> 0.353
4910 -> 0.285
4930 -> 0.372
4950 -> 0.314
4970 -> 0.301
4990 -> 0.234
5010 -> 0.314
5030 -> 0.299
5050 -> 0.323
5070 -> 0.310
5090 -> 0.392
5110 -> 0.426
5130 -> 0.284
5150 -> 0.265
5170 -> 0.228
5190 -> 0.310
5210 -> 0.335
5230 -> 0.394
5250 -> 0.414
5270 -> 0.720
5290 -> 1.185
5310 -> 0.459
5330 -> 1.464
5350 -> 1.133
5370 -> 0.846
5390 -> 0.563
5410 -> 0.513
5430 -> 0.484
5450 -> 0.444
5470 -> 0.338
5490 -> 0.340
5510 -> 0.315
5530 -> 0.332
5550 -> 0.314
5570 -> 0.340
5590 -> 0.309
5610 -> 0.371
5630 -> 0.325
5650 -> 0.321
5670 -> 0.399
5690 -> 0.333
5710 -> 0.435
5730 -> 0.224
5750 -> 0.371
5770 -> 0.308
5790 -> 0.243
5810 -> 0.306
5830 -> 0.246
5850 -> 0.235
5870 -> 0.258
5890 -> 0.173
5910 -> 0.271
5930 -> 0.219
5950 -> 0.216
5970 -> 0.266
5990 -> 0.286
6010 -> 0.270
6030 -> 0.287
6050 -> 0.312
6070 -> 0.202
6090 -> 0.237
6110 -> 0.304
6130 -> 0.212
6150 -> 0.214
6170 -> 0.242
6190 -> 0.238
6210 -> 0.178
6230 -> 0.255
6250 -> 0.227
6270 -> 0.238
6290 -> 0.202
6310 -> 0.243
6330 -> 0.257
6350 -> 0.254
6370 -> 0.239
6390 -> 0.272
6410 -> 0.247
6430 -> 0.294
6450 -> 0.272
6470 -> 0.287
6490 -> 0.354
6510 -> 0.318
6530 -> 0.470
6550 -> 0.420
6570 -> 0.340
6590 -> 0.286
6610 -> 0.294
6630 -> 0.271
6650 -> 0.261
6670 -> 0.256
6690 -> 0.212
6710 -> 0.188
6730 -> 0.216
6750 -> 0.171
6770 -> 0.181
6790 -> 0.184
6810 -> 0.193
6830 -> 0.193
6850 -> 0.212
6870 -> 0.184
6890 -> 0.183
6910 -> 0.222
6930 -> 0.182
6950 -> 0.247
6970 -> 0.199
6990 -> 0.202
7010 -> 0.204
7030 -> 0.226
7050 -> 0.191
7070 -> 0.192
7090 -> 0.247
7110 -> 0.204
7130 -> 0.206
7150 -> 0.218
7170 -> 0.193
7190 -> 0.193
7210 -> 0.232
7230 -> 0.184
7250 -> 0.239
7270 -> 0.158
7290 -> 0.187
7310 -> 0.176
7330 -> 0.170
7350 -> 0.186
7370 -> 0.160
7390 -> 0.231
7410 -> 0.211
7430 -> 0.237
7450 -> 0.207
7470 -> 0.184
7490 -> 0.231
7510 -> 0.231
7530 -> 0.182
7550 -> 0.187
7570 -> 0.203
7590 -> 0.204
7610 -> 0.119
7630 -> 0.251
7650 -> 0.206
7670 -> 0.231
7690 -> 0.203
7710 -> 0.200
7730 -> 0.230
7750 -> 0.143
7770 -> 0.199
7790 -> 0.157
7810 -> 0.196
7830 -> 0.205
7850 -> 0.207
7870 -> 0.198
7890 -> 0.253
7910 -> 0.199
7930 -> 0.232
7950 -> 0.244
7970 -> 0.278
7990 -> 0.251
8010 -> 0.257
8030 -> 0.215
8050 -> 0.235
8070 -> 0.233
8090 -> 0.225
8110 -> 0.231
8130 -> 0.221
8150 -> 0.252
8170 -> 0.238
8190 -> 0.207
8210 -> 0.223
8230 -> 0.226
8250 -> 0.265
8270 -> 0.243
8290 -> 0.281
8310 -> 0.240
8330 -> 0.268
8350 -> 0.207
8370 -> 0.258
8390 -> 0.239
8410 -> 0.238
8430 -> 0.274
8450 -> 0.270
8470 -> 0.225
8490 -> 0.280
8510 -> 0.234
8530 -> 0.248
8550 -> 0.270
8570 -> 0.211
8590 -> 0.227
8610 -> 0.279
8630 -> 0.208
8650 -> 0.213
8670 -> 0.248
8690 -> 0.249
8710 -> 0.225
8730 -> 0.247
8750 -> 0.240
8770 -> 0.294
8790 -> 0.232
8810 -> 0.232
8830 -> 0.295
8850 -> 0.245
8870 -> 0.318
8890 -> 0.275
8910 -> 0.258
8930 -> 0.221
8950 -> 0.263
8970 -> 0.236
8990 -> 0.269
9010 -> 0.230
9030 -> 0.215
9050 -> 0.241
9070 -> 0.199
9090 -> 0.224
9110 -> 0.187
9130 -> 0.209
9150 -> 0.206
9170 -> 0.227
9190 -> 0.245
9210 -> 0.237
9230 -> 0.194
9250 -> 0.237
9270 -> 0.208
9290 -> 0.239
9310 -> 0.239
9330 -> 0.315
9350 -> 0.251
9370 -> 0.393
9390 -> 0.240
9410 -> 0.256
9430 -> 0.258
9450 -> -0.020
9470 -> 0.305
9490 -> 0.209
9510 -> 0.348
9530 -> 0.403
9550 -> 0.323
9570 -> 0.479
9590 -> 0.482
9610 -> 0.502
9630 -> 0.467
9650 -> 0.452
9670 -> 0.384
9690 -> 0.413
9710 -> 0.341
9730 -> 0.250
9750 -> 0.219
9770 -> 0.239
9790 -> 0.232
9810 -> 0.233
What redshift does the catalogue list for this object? 2.439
